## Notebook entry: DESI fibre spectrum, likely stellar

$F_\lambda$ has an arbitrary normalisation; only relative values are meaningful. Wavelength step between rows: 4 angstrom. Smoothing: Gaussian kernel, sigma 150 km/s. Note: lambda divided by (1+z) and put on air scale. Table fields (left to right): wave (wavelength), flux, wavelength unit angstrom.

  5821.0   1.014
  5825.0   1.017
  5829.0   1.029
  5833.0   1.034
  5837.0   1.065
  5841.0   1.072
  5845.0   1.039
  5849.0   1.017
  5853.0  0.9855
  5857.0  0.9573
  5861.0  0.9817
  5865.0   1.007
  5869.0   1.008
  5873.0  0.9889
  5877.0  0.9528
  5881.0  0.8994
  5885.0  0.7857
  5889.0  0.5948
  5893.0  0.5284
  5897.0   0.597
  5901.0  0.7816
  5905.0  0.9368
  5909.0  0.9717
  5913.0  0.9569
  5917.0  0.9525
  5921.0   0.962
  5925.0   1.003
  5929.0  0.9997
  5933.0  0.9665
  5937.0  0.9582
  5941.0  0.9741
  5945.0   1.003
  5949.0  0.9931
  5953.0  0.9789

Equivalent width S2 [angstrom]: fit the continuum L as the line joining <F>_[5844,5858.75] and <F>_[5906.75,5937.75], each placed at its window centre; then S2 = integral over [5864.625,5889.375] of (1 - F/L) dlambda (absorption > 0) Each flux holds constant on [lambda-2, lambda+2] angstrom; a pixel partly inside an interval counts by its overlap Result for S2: 2.1 angstrom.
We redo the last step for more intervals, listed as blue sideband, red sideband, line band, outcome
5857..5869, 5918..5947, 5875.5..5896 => 5.1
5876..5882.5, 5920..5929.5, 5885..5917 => 5.9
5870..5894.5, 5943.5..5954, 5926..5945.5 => -0.5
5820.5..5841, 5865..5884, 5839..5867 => -0.3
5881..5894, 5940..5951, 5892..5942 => -3.2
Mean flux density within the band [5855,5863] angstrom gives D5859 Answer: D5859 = 0.97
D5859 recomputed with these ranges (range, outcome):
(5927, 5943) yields 0.975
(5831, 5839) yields 1.05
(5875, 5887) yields 0.879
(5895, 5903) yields 0.689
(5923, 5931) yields 1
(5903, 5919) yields 0.954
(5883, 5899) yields 0.626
